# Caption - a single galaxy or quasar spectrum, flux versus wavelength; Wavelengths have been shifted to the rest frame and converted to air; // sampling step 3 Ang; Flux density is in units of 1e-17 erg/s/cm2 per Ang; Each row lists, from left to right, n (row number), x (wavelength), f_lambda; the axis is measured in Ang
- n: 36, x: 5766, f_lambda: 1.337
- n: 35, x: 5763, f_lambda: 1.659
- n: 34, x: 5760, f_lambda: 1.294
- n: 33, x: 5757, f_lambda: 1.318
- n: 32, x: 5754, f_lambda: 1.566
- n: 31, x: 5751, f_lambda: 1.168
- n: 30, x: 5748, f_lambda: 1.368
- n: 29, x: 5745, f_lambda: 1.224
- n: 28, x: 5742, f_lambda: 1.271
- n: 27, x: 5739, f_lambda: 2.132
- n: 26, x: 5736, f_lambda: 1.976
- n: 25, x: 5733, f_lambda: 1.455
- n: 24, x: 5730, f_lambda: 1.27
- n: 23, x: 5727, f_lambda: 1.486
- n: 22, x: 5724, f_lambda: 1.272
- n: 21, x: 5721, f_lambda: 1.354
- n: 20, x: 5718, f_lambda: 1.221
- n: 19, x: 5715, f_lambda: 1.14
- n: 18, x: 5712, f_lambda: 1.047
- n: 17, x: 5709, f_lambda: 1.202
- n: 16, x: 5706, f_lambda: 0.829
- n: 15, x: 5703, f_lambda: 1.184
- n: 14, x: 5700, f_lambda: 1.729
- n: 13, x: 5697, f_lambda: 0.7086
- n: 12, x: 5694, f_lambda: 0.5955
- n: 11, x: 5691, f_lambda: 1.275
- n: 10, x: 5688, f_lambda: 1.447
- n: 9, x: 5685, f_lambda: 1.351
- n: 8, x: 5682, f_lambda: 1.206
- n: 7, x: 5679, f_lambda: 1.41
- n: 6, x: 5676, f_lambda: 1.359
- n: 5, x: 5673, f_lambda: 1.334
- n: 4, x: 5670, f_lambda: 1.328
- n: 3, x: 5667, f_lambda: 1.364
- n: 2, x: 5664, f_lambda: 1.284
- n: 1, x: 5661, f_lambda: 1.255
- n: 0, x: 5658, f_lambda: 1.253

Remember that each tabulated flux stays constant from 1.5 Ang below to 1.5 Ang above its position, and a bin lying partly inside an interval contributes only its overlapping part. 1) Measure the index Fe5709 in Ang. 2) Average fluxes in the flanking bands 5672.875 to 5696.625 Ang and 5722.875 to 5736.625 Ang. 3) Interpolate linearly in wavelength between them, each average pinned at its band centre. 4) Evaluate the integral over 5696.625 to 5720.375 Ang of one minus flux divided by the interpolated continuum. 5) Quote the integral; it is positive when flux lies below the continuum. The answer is 3.3 Ang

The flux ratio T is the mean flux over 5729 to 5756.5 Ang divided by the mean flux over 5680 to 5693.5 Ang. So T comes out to 1.17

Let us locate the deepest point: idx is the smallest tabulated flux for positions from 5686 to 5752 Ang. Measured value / 0.5955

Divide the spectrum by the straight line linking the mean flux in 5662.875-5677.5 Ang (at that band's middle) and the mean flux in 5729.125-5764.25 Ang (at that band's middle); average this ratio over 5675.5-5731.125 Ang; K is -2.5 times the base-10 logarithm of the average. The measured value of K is 0.15 mag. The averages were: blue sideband 1.34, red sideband 1.48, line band 1.21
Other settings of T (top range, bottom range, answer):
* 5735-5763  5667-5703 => 1.18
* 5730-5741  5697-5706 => 1.42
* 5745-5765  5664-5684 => 1.04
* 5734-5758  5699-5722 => 1.26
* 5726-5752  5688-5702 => 1.33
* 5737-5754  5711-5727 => 1.18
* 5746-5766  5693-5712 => 1.32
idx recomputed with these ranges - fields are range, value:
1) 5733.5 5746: 1.224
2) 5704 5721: 0.829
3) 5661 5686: 1.206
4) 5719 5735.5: 1.27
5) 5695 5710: 0.7086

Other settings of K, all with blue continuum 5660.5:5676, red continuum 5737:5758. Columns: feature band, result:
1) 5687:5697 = 0.301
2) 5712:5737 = 0.040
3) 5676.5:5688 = 0.002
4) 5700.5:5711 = 0.216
